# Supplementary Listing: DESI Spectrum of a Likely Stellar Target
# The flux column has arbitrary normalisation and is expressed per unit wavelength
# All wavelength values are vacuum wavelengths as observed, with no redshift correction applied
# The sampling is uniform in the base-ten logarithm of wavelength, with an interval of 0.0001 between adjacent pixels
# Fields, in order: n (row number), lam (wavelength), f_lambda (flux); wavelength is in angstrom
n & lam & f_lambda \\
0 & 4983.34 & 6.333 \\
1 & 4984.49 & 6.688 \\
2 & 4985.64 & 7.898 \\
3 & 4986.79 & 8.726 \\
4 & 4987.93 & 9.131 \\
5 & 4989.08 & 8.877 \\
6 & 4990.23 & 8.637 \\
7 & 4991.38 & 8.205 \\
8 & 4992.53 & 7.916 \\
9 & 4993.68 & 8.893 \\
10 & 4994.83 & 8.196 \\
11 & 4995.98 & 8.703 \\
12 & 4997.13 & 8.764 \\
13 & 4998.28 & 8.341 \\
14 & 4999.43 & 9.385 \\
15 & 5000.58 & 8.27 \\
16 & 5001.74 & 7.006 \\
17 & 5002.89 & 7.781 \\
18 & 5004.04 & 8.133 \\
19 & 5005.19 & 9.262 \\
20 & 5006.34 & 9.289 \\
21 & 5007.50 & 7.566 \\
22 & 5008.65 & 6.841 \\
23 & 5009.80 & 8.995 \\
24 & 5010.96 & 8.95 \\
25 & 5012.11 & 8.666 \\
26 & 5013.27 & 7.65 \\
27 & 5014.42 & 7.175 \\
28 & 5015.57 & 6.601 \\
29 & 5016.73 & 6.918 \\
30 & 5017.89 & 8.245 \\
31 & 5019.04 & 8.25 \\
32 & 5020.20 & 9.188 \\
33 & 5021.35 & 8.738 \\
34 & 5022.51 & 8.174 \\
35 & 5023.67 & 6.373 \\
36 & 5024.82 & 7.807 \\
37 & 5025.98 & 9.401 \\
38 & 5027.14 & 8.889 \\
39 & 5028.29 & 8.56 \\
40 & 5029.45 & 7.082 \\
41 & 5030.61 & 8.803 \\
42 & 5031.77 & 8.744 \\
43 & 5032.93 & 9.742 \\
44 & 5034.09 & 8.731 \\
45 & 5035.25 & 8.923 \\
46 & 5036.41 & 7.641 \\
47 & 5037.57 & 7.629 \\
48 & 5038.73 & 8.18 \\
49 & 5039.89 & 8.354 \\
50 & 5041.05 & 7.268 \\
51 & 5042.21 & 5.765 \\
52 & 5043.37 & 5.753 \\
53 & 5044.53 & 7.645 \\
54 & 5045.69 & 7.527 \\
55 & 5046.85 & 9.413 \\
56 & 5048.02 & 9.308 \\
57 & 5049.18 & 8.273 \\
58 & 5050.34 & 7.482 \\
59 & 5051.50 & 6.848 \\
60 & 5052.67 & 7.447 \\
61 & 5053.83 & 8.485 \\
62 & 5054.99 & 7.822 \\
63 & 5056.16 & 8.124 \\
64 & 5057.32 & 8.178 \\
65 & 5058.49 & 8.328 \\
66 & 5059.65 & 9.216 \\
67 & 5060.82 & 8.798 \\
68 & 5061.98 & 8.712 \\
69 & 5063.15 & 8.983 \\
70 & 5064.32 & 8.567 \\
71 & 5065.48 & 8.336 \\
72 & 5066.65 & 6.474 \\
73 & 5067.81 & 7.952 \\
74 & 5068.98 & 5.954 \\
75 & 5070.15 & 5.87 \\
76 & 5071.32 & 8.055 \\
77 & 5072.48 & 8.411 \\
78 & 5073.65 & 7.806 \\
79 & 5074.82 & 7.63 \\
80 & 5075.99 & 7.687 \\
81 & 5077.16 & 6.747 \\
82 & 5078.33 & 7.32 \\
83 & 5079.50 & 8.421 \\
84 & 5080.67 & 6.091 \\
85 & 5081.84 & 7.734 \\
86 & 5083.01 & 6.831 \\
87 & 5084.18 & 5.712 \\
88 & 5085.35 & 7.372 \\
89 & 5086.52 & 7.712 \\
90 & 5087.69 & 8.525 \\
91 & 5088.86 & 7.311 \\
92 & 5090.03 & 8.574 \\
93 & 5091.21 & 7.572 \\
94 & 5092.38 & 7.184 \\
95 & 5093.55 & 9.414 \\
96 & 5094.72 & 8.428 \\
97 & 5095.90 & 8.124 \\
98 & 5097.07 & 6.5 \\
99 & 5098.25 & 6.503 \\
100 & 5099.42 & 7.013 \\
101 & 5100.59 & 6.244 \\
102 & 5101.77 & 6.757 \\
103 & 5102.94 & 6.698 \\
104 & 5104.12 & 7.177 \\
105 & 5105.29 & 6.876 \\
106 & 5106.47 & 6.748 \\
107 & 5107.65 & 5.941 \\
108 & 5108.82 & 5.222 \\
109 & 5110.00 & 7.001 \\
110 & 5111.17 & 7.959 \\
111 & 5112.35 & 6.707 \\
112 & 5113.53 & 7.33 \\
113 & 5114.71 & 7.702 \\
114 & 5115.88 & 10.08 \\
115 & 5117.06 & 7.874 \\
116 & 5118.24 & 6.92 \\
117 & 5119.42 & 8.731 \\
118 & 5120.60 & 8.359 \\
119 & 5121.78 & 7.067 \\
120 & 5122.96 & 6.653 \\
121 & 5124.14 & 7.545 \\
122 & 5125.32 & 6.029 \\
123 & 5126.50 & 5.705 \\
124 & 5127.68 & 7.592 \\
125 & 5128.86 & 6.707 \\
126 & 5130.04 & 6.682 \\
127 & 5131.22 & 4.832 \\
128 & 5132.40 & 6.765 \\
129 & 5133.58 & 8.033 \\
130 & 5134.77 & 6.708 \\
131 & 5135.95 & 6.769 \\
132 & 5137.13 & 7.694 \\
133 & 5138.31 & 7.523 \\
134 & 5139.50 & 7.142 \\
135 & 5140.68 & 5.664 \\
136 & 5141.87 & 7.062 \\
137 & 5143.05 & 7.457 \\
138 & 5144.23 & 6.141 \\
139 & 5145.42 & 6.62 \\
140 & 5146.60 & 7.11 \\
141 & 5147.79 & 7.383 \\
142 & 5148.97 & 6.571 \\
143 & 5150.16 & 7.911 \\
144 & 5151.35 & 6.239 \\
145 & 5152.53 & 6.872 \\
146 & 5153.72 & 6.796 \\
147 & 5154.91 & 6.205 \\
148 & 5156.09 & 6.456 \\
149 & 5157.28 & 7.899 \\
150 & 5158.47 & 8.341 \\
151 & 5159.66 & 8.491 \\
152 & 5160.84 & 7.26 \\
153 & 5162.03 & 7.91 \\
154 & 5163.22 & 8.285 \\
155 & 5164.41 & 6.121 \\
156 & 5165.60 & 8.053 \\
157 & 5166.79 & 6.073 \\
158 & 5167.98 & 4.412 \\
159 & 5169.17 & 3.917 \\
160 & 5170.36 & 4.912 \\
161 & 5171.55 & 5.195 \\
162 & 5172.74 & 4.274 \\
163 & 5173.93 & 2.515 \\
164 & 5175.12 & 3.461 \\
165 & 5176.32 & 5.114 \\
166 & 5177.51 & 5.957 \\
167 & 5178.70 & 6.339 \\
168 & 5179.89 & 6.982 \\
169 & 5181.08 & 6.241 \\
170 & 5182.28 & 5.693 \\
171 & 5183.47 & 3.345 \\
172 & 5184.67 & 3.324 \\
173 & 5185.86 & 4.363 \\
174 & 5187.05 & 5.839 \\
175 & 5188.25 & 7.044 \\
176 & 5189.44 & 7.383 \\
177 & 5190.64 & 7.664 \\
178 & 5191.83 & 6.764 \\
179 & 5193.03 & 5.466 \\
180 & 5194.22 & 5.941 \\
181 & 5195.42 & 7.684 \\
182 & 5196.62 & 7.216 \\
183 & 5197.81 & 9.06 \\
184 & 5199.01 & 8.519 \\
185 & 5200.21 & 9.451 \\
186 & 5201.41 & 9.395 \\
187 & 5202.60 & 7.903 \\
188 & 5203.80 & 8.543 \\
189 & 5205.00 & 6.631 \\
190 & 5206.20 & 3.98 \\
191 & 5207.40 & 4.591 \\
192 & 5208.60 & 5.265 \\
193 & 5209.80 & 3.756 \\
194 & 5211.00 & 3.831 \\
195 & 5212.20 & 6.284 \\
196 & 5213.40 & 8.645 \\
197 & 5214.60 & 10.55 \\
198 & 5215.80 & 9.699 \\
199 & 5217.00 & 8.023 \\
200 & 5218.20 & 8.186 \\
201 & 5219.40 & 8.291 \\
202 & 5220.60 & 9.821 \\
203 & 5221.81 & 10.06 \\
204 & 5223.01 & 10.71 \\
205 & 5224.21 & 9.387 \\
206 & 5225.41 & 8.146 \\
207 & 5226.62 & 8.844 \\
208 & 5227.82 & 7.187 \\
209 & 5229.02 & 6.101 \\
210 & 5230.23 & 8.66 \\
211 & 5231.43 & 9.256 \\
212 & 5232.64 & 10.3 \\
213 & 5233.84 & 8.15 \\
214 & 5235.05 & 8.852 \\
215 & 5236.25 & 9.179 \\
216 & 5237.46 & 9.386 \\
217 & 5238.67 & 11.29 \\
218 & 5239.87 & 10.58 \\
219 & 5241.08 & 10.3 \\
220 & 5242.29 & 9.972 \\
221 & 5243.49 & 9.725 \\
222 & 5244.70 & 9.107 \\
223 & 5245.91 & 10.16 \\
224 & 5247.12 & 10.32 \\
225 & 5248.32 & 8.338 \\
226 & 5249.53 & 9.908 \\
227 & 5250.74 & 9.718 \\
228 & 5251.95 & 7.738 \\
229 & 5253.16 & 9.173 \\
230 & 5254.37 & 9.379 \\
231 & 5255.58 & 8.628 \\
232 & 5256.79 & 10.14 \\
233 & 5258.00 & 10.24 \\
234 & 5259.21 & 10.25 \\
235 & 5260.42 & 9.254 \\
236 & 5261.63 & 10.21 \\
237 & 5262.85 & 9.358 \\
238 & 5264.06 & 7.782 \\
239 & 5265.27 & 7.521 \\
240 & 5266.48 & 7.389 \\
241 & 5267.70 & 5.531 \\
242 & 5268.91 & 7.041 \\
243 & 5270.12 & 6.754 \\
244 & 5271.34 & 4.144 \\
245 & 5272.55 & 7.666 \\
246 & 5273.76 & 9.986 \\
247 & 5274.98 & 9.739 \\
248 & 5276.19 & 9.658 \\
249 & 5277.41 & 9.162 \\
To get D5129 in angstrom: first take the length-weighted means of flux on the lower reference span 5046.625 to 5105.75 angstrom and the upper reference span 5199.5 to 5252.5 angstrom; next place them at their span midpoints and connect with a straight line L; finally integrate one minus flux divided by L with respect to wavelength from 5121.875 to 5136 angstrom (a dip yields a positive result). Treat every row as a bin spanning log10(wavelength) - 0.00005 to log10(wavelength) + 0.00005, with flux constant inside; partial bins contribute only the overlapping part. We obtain 2.3 angstrom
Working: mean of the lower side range 7.66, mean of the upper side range 8.51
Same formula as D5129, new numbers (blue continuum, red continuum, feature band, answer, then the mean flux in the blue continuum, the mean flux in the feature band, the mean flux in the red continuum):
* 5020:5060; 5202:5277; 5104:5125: 2.4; 8.09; 7.31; 8.48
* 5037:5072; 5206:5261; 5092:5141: 6.1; 7.83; 7.12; 8.72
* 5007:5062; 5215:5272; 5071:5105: 3.5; 8.06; 7.42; 8.9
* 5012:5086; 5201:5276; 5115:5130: 1.3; 7.85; 7.42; 8.47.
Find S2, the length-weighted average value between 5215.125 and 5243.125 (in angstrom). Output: 9.16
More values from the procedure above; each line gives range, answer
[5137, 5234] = 6.94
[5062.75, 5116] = 7.35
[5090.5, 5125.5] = 7.3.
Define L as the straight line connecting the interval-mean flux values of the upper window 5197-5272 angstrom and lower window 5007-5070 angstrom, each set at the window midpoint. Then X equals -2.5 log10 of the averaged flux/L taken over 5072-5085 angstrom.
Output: 0.11 mag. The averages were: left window 8.01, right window 8.46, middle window 7.3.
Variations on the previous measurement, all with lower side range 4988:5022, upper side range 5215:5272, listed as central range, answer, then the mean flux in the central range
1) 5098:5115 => 0.250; 6.78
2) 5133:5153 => 0.229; 6.99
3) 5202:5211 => 0.475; 5.68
